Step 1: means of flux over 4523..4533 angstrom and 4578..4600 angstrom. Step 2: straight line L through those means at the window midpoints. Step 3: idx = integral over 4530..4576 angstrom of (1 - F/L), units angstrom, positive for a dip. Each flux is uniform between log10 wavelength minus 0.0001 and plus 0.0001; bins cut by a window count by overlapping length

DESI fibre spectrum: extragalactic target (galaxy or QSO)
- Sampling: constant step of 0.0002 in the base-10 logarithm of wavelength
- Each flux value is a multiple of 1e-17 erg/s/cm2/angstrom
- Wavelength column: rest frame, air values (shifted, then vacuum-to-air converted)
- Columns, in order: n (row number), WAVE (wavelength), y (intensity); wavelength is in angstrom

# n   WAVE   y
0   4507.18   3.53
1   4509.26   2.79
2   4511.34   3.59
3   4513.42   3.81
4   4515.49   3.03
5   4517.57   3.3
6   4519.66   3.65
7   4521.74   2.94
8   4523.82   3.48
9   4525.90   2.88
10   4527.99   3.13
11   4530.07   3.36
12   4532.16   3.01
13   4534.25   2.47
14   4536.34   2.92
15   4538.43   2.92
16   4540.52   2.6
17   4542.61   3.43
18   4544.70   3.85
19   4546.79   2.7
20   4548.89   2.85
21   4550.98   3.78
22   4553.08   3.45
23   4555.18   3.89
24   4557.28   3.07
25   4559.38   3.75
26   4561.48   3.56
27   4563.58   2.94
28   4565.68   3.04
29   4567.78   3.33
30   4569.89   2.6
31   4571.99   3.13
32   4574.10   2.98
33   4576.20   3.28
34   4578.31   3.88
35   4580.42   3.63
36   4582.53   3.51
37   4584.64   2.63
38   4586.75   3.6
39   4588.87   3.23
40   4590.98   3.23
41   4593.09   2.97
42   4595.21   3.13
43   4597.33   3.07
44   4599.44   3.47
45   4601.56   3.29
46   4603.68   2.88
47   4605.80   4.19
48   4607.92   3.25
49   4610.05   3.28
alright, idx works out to 0.7 angstrom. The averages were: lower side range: 3.17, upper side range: 3.28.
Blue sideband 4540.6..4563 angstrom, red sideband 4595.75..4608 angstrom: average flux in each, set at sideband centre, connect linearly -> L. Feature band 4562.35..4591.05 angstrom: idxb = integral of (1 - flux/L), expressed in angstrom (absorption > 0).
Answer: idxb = 1.3 angstrom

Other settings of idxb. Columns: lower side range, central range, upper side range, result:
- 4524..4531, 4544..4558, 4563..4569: -1.1 angstrom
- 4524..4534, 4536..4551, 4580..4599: 0.1 angstrom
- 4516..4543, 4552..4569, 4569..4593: -1.1 angstrom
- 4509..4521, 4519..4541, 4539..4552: 1.7 angstrom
